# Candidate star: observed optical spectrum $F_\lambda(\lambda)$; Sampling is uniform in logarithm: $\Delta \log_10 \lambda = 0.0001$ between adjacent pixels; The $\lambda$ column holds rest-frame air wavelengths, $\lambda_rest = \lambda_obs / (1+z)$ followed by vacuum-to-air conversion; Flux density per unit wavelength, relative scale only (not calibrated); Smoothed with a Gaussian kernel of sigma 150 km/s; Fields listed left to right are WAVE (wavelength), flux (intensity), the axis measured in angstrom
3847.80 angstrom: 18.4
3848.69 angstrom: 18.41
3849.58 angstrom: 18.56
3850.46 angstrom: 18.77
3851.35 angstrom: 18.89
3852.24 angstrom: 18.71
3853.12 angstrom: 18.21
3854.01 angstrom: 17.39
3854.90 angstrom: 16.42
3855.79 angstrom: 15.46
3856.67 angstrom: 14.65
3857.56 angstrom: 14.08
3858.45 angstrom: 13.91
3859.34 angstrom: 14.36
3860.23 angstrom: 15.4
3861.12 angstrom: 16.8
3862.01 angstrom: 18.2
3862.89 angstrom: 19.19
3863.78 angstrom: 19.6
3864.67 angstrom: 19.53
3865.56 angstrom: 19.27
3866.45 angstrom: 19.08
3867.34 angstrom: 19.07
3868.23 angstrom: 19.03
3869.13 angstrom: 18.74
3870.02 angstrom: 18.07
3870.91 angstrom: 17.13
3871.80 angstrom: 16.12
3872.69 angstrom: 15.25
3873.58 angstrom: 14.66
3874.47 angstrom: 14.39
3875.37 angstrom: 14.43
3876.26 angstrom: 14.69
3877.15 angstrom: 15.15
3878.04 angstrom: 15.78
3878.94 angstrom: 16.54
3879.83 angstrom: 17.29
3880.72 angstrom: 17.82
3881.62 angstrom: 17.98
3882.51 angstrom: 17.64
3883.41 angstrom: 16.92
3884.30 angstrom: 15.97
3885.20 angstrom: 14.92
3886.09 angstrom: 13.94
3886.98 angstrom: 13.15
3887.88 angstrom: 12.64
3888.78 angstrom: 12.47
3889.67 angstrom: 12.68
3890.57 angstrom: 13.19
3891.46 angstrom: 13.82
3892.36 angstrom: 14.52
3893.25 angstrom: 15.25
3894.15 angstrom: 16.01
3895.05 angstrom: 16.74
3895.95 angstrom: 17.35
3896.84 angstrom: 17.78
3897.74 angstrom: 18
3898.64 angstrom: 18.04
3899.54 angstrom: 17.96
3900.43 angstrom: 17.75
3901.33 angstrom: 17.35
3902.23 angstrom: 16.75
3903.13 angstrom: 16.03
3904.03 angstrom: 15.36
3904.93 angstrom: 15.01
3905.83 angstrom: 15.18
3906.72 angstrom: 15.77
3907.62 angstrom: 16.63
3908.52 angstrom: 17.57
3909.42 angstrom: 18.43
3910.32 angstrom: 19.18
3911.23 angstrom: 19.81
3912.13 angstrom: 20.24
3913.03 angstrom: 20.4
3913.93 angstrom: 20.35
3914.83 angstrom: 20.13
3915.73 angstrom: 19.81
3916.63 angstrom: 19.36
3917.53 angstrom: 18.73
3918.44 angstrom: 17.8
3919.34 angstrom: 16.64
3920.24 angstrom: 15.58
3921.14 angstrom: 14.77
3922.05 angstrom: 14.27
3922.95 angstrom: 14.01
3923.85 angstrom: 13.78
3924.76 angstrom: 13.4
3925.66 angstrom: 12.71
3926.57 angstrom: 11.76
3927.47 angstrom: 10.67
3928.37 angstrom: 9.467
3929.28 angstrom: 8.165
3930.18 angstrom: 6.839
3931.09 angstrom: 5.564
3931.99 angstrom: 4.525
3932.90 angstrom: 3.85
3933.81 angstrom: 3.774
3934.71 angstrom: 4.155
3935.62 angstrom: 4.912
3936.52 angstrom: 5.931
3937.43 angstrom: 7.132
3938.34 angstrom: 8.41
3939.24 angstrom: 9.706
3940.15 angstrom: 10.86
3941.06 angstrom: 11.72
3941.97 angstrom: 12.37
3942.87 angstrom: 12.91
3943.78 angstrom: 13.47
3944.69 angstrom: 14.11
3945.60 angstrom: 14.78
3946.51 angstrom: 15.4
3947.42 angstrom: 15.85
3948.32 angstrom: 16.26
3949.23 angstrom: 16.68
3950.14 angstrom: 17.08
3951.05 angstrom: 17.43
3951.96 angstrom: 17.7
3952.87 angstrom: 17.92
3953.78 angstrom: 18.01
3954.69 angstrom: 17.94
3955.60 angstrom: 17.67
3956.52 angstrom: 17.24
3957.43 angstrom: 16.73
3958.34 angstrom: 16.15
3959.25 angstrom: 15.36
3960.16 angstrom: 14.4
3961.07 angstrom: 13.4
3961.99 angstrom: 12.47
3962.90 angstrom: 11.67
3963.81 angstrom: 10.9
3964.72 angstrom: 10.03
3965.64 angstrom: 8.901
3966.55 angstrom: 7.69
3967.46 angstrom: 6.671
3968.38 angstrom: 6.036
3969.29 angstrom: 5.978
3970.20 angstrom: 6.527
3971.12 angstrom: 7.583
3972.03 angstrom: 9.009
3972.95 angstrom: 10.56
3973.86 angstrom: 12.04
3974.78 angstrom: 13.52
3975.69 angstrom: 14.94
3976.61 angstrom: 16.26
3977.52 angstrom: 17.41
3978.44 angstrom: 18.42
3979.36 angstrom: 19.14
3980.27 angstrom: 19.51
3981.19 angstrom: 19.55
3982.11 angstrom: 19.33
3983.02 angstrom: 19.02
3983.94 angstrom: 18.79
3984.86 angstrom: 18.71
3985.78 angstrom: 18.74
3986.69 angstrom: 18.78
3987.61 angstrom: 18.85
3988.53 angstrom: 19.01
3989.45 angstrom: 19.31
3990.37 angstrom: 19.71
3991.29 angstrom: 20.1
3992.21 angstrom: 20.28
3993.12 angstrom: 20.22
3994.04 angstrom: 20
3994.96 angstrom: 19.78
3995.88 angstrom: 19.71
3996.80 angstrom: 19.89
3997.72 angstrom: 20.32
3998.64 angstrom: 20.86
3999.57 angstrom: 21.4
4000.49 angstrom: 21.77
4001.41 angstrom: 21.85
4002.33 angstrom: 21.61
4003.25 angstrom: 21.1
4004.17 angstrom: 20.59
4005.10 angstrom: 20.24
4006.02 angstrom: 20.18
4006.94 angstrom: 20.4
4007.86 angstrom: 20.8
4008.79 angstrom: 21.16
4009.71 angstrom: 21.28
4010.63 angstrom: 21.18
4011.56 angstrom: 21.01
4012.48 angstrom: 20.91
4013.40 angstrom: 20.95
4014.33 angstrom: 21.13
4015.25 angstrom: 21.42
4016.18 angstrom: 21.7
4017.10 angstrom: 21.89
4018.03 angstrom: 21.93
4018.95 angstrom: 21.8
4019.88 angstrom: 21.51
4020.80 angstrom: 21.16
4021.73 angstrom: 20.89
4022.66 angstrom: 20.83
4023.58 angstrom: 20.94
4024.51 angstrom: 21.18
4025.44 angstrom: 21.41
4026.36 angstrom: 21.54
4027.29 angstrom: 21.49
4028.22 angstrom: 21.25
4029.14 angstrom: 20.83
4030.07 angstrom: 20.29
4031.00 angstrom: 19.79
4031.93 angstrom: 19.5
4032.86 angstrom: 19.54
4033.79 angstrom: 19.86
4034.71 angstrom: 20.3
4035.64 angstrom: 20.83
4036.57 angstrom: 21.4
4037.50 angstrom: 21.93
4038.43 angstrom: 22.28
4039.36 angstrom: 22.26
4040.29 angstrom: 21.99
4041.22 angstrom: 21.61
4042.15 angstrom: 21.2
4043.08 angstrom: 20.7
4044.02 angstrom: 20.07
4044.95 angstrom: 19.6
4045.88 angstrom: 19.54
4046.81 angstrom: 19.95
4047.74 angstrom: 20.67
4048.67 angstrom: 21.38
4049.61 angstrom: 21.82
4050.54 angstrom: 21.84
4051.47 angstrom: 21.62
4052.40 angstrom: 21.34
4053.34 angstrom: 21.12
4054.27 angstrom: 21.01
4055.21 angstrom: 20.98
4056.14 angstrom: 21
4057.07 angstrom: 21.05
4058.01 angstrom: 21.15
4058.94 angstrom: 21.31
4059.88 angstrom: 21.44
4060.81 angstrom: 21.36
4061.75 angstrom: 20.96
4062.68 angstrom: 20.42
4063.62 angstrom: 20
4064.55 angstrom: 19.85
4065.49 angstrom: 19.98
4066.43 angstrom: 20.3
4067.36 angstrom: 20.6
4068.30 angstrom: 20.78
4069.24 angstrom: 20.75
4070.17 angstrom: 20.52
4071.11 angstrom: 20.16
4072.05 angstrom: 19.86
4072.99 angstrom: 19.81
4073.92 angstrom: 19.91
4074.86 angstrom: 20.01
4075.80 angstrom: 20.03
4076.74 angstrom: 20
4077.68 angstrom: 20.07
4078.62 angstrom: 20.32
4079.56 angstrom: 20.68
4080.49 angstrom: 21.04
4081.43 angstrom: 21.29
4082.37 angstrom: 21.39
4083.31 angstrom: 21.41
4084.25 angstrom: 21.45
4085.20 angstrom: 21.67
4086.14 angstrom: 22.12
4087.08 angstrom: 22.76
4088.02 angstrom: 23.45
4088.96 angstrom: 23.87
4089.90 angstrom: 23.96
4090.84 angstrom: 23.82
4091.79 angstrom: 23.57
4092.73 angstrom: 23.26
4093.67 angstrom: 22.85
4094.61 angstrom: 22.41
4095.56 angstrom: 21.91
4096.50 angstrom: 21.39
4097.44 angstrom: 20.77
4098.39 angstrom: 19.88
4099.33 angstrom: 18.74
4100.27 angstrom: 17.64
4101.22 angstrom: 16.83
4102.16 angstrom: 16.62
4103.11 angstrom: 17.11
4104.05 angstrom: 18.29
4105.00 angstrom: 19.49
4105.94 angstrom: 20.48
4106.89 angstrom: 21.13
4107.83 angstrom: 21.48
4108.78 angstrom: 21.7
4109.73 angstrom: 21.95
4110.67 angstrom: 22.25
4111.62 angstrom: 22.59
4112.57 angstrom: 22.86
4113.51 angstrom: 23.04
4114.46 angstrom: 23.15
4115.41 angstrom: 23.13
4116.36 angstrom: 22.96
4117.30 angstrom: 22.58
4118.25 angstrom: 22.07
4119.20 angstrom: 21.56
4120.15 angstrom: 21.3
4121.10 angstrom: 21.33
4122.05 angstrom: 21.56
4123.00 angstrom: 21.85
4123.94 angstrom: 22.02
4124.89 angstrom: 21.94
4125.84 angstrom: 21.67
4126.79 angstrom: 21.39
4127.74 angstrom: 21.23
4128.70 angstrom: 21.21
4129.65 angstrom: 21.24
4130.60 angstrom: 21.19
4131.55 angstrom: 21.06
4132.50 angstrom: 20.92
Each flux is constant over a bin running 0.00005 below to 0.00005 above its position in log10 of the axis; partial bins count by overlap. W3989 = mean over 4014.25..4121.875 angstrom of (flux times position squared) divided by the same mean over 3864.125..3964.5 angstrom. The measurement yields 1.53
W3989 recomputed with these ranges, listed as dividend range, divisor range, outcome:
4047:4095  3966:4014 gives 1.25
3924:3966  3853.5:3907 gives 0.77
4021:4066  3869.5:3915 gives 1.38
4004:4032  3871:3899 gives 1.45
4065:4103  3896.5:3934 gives 1.51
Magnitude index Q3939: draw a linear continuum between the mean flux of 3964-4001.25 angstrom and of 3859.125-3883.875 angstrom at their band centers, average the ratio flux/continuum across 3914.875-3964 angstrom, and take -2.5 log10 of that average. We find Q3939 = 0.25 mag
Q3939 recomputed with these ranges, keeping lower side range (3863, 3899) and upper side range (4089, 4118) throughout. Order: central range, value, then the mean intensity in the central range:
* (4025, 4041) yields -0.068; 21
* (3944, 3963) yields 0.125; 16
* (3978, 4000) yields -0.047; 19.6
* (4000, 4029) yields -0.102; 21.2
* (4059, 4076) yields 0.005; 20.4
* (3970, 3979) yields 0.389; 12.9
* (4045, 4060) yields -0.046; 21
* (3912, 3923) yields -0.052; 17.9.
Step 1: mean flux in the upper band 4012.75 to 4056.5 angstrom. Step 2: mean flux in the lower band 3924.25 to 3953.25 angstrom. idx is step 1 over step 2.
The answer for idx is 1.9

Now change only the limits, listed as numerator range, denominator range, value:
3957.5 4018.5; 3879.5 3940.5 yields 1.21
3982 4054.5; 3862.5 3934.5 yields 1.33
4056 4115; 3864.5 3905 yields 1.29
